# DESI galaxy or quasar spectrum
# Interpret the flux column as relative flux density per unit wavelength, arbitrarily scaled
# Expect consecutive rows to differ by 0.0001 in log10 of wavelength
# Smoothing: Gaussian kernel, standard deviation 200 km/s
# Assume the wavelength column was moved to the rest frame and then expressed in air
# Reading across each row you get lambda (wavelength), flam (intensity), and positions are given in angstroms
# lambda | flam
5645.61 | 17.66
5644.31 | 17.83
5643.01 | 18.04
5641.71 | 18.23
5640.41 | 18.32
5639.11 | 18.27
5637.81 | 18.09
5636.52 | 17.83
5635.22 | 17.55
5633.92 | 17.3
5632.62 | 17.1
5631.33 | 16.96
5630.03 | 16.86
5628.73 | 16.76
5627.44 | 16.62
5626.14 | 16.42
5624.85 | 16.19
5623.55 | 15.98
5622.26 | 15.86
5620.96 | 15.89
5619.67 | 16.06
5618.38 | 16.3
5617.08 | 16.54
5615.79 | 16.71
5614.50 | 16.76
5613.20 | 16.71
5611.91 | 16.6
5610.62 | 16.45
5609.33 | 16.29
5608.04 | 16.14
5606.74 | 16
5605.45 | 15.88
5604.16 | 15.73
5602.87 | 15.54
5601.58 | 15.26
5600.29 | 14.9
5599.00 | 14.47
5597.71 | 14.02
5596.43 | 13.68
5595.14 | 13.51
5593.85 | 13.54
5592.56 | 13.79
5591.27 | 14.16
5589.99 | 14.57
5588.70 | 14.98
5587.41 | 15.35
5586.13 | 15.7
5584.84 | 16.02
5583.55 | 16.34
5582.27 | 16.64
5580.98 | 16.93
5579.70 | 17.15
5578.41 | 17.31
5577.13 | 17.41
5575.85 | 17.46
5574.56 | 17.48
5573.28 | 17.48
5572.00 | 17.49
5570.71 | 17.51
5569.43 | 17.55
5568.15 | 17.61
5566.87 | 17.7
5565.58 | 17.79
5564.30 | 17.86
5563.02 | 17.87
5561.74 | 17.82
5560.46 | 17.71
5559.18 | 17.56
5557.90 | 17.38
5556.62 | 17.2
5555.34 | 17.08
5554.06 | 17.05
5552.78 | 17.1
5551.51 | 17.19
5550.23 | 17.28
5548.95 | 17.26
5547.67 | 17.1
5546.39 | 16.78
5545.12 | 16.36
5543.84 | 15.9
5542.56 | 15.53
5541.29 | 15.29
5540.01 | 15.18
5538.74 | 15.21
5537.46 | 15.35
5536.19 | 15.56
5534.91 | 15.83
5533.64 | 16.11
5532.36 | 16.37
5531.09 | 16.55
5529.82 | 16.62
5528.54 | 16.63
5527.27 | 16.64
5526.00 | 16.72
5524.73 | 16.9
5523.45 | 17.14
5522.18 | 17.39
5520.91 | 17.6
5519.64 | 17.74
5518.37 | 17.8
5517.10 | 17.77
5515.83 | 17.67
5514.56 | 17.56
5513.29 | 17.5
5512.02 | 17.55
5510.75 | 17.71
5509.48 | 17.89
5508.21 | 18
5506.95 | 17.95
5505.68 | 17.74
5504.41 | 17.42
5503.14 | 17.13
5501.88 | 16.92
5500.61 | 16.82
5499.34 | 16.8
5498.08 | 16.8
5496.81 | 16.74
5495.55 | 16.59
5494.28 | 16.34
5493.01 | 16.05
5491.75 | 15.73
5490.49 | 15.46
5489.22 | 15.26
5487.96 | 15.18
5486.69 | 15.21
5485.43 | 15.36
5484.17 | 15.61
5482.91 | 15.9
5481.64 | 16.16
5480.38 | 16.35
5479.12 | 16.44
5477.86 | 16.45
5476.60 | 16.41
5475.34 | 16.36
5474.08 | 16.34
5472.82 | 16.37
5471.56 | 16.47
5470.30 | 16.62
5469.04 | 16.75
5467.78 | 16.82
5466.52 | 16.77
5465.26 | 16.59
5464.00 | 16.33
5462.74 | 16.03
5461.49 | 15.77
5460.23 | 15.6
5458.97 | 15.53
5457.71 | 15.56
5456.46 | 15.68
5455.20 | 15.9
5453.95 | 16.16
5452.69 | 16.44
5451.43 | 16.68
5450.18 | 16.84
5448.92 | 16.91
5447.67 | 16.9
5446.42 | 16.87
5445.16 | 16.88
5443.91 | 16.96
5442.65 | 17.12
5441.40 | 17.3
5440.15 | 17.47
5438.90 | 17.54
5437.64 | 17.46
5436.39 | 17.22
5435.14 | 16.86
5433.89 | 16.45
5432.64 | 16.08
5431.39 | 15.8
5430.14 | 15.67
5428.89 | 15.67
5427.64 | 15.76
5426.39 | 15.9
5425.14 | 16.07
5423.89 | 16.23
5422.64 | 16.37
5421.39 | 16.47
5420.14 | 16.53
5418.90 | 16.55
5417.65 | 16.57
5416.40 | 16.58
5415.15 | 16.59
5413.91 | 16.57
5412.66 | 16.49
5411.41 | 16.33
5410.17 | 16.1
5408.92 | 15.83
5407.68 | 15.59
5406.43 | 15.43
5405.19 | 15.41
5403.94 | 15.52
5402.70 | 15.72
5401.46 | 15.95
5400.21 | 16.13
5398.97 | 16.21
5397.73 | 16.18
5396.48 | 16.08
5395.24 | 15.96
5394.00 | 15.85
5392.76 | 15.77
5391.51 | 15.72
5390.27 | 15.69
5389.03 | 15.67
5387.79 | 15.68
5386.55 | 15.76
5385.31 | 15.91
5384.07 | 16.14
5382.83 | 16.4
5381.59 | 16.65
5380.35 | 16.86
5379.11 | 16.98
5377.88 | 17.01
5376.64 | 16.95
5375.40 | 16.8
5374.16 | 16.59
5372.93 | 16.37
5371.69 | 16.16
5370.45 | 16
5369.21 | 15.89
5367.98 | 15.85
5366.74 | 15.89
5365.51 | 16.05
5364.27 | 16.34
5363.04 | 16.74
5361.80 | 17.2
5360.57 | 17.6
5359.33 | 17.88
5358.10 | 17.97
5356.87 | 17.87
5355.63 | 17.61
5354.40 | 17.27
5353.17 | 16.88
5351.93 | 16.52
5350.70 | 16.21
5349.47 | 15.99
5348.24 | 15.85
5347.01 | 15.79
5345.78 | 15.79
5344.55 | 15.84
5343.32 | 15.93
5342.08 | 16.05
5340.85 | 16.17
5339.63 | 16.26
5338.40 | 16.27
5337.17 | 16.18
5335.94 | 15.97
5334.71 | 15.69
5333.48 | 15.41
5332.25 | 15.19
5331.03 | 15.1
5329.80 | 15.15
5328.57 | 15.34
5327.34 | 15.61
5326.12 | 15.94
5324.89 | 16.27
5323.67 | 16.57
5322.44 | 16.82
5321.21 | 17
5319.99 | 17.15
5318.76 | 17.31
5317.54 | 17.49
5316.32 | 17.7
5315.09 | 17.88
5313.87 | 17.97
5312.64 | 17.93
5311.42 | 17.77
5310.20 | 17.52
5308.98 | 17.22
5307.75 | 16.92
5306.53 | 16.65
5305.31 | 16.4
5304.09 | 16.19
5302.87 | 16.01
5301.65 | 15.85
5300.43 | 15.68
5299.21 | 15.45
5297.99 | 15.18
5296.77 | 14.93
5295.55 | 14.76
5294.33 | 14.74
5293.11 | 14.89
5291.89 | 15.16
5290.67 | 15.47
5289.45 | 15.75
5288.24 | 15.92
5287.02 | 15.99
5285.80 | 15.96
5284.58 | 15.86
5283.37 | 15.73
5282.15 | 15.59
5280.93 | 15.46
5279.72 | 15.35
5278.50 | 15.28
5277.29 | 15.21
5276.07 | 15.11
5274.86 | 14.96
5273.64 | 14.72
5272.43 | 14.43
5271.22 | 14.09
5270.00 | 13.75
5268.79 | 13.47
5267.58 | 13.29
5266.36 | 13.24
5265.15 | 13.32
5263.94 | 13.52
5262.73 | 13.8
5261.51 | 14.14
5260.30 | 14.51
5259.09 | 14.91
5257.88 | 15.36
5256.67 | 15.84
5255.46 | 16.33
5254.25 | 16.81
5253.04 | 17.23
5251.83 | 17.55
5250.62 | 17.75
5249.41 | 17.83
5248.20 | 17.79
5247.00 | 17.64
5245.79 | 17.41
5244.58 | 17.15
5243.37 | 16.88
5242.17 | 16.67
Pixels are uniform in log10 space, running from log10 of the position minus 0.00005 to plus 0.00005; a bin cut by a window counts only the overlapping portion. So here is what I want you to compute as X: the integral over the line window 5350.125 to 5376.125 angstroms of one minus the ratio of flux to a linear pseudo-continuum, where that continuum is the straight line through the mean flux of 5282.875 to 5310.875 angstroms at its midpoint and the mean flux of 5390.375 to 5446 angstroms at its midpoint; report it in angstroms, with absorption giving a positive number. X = -1.1 angstroms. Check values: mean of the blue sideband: 15.8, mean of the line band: 16.7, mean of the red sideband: 16.3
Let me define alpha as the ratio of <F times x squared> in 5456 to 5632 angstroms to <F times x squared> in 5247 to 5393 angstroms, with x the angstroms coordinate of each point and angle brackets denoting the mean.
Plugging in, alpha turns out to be 1.1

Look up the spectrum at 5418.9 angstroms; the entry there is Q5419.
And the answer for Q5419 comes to 16.55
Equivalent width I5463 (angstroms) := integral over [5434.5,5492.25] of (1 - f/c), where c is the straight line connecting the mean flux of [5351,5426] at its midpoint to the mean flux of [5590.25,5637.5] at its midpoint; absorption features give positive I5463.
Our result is -0.53 angstroms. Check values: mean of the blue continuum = 16.4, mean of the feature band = 16.4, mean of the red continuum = 15.9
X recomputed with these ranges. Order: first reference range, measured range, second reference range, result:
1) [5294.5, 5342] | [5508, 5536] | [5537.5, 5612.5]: -1.4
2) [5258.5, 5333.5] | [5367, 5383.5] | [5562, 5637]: -0.7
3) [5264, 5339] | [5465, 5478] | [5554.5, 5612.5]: -0.4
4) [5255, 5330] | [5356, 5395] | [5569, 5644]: -1.6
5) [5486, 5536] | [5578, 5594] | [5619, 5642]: 1.3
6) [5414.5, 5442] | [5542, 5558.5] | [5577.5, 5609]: -1.3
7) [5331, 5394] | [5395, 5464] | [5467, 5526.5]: 1.0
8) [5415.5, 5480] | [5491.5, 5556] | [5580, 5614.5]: -3.7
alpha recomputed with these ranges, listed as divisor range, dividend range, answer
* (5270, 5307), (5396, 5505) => 1.13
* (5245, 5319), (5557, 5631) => 1.16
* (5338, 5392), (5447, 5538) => 1.06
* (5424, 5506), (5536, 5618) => 1.04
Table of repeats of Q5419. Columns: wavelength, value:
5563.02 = 17.87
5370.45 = 16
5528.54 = 16.63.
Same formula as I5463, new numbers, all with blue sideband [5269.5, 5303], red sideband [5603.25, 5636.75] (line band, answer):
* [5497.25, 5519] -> -1.9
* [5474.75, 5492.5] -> 0.2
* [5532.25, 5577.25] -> -1.8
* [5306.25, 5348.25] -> -2.9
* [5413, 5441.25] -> -1.3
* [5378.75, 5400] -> -0.6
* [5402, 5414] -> -0.1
